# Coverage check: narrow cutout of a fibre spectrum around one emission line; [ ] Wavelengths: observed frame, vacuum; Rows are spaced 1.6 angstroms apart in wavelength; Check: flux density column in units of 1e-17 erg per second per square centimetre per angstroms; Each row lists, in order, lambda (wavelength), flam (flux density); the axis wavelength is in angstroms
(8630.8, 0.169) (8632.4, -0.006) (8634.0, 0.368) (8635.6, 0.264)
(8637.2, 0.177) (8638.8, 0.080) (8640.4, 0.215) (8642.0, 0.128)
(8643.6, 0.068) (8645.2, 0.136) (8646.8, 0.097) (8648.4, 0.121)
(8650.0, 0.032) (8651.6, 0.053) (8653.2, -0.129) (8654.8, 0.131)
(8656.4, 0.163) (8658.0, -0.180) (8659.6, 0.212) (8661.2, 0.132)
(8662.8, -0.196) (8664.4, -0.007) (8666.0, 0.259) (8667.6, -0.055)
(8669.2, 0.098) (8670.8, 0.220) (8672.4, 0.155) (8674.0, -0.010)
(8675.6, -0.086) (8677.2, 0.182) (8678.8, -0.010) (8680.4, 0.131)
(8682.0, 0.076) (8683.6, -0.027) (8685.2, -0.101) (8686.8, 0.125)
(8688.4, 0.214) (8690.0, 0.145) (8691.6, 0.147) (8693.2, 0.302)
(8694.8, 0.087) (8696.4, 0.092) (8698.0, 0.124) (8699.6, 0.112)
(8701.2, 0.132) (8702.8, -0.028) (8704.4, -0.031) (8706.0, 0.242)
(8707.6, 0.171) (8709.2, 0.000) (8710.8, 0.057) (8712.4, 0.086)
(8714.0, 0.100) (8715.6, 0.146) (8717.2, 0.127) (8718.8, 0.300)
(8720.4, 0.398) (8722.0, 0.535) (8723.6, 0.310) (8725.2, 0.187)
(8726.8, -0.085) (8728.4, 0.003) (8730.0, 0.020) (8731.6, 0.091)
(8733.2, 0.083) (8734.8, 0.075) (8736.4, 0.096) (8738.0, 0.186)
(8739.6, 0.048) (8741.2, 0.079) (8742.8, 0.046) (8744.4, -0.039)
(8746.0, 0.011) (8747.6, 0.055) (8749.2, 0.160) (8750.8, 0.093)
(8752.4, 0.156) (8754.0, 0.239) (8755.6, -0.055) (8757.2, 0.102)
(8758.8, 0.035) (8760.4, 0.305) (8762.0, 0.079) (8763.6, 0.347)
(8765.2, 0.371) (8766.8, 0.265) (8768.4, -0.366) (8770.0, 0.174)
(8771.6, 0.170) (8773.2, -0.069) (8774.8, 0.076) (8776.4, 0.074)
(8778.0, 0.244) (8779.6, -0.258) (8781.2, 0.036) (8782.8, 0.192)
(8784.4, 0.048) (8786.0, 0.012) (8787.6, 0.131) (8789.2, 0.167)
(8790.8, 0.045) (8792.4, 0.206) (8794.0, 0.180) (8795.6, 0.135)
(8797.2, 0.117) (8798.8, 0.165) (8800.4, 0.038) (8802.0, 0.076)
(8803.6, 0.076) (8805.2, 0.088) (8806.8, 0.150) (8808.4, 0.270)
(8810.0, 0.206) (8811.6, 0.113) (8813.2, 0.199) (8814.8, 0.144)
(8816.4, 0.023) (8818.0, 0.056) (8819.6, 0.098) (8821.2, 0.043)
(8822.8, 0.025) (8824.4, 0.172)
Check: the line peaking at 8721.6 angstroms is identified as H-gamma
